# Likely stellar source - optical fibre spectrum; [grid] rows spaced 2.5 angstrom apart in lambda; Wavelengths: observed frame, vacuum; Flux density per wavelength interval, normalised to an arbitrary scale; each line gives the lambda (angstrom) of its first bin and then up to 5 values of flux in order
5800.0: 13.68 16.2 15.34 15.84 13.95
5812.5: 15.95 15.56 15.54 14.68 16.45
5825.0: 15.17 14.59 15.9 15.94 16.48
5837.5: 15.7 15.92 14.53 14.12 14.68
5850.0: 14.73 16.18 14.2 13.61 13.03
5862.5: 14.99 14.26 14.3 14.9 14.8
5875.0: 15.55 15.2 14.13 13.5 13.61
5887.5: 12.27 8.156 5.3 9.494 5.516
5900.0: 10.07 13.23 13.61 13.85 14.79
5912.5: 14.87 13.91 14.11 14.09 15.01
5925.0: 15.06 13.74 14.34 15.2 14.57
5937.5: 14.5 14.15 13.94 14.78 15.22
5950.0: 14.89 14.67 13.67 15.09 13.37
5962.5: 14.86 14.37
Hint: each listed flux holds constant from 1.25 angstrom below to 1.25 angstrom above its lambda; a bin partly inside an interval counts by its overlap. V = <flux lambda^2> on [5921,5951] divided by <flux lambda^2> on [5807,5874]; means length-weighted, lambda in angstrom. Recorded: 1.0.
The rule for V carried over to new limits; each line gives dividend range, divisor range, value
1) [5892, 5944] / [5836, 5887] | 0.92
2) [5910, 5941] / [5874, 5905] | 1.29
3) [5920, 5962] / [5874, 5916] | 1.21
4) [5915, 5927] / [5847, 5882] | 1.01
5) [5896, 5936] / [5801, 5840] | 0.89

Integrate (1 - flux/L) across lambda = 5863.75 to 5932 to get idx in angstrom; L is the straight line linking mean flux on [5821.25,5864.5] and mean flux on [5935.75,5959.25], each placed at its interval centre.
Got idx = 8.0 angstrom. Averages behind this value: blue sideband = 15.1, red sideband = 14.5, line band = 13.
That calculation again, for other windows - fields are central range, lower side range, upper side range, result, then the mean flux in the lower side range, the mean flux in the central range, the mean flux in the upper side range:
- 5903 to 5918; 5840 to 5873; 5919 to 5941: 0.4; 14.5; 14.1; 14.5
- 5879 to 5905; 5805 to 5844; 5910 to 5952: 7.4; 15.5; 10.6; 14.5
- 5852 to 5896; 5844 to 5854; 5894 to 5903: -3.8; 14.9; 13.2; 9.28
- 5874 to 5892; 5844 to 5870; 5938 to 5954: 2.0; 14.4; 12.8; 14.6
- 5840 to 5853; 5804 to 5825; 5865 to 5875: 0.1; 15.4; 14.9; 14.7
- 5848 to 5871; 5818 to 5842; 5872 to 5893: -0.8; 15.6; 14.5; 12.7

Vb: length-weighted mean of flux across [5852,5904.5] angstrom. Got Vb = 12.6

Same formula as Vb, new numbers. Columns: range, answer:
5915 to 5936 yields 14.5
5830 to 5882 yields 14.9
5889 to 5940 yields 12.7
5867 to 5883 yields 14.7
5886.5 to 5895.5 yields 8.65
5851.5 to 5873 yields 14.4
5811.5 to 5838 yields 15.6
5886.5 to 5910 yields 10.4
